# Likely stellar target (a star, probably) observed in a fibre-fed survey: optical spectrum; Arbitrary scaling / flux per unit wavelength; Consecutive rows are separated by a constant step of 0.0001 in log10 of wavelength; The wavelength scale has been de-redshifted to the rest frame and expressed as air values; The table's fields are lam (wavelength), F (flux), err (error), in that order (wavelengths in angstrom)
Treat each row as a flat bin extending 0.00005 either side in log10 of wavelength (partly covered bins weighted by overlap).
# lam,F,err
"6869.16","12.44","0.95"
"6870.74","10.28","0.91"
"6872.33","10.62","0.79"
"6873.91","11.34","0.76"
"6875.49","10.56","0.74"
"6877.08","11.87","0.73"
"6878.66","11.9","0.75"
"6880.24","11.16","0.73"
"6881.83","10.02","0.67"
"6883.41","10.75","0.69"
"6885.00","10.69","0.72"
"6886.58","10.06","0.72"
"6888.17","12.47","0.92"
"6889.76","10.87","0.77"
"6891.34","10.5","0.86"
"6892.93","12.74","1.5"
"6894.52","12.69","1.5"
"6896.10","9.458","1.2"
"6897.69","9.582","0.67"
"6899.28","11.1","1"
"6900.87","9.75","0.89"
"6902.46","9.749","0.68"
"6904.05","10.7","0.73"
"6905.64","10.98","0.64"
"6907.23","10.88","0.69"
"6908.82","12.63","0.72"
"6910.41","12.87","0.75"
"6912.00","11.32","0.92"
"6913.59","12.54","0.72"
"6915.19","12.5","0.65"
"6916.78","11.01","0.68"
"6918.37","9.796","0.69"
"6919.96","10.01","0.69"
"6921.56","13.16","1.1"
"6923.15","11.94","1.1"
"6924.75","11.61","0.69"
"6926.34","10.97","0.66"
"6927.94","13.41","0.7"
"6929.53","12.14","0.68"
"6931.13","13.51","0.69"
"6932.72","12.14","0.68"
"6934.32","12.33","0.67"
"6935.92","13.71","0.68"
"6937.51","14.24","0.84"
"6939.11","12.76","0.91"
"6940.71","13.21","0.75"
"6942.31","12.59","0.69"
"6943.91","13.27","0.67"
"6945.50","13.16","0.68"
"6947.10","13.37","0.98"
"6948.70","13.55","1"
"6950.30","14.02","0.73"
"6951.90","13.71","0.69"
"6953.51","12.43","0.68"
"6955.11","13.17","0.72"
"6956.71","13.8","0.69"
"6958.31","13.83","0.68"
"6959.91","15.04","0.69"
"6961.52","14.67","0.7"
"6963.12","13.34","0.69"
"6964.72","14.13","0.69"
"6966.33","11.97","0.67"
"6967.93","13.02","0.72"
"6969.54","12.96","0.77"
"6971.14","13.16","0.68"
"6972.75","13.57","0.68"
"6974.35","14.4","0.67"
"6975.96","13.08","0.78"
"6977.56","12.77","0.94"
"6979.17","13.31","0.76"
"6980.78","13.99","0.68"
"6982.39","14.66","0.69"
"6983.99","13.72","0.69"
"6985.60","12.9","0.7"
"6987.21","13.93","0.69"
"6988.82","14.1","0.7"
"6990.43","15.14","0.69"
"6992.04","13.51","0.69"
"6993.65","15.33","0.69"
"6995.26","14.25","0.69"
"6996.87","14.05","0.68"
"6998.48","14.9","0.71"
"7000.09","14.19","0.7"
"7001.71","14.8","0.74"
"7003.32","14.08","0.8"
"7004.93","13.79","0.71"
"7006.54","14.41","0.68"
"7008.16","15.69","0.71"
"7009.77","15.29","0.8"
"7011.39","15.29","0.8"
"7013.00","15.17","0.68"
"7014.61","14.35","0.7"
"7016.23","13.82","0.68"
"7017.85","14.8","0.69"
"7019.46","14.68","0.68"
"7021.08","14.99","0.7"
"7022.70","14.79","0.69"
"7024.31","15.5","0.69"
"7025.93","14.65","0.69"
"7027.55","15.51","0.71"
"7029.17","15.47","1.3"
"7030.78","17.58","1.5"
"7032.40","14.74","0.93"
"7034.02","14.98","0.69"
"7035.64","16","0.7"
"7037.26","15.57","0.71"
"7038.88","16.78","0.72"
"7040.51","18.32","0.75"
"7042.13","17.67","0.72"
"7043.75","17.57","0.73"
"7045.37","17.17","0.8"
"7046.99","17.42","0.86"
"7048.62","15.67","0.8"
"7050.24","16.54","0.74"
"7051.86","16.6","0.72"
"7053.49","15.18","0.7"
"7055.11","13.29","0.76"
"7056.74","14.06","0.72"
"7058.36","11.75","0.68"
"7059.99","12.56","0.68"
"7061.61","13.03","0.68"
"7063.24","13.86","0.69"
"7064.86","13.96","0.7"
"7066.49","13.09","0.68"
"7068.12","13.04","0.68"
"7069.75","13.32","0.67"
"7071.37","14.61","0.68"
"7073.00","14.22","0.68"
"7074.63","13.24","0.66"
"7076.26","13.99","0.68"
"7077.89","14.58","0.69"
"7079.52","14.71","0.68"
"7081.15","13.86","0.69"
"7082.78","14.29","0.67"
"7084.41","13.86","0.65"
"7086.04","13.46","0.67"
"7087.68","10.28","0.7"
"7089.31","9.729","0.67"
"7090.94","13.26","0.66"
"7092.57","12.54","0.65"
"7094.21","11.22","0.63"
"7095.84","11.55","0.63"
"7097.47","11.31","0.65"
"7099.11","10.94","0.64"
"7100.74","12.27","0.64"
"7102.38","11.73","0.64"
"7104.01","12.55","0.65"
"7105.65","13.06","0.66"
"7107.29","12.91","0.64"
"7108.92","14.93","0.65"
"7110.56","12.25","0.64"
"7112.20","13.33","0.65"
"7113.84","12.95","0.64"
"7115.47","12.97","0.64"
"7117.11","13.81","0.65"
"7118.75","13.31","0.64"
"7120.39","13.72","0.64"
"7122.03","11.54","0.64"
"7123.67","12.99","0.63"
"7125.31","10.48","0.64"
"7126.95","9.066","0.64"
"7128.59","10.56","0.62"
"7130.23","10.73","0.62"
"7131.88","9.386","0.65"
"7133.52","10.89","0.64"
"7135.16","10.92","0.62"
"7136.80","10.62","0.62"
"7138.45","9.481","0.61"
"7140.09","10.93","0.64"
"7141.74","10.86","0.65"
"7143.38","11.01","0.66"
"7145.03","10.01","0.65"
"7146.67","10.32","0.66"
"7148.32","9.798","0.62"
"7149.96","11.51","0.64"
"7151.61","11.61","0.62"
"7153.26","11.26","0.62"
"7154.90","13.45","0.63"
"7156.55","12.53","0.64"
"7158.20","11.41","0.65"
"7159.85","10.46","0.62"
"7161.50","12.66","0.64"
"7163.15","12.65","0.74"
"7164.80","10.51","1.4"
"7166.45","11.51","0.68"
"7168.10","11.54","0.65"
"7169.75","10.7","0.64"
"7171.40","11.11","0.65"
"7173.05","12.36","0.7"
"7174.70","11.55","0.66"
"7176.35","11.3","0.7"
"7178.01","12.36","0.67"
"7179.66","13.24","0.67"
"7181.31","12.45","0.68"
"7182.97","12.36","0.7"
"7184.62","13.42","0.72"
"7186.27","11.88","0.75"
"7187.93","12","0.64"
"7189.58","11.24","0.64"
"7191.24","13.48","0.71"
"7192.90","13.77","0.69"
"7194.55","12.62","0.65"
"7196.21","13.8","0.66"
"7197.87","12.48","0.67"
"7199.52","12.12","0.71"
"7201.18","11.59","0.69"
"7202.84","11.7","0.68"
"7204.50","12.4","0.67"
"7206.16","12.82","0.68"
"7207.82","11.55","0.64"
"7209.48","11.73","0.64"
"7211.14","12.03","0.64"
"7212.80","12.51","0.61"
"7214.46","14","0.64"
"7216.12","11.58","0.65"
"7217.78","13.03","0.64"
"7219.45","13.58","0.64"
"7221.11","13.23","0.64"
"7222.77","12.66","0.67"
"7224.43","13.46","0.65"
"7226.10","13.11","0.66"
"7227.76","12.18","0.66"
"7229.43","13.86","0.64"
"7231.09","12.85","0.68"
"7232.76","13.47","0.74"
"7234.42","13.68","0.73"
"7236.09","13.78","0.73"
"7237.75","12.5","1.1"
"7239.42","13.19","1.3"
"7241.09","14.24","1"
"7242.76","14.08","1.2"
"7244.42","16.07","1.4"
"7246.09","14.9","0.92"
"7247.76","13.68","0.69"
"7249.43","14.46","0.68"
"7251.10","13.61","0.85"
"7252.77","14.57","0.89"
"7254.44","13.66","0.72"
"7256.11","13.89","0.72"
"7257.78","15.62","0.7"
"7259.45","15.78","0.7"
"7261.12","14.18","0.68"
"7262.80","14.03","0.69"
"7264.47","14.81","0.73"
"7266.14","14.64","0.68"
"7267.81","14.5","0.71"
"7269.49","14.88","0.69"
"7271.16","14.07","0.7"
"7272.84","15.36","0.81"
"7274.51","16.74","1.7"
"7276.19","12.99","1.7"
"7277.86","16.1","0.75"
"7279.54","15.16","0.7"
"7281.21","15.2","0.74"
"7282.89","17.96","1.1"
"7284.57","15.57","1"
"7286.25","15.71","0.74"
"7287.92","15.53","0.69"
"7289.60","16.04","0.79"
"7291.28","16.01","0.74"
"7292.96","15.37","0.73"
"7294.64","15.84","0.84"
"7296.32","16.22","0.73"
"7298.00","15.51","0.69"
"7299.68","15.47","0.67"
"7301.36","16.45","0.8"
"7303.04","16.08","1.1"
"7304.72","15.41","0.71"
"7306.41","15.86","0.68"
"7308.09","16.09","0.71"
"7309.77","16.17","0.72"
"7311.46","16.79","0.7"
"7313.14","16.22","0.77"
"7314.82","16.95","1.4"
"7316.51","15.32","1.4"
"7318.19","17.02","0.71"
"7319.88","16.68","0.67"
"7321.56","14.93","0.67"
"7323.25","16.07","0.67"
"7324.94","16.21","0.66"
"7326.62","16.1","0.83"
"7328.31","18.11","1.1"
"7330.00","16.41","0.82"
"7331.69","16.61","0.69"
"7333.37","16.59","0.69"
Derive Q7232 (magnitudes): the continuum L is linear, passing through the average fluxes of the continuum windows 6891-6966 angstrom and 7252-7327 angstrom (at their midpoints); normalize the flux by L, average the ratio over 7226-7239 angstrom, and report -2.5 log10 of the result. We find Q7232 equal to 0.14 mag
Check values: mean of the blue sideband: 12.4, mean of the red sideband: 15.6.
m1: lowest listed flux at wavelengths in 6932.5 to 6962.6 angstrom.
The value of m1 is 12.14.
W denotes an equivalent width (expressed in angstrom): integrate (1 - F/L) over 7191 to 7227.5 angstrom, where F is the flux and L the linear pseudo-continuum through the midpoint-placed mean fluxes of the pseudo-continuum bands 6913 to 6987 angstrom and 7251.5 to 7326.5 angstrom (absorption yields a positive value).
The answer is 5.5 angstrom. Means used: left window 13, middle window 12.7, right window 15.5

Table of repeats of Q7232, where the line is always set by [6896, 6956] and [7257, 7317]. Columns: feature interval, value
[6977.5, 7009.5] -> -0.12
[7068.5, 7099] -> 0.05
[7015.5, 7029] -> -0.14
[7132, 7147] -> 0.32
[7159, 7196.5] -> 0.20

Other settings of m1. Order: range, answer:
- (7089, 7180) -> 9.066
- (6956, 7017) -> 11.97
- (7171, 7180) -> 11.11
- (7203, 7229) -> 11.55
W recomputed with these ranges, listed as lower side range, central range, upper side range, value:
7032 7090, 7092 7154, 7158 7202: 7.8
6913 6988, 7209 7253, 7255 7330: 5.2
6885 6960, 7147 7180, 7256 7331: 6.4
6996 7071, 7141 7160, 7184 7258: 3.6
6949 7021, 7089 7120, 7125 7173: -1.9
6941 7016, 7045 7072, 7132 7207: -2.9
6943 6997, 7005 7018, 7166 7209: -1.4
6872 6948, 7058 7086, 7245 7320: -0.8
